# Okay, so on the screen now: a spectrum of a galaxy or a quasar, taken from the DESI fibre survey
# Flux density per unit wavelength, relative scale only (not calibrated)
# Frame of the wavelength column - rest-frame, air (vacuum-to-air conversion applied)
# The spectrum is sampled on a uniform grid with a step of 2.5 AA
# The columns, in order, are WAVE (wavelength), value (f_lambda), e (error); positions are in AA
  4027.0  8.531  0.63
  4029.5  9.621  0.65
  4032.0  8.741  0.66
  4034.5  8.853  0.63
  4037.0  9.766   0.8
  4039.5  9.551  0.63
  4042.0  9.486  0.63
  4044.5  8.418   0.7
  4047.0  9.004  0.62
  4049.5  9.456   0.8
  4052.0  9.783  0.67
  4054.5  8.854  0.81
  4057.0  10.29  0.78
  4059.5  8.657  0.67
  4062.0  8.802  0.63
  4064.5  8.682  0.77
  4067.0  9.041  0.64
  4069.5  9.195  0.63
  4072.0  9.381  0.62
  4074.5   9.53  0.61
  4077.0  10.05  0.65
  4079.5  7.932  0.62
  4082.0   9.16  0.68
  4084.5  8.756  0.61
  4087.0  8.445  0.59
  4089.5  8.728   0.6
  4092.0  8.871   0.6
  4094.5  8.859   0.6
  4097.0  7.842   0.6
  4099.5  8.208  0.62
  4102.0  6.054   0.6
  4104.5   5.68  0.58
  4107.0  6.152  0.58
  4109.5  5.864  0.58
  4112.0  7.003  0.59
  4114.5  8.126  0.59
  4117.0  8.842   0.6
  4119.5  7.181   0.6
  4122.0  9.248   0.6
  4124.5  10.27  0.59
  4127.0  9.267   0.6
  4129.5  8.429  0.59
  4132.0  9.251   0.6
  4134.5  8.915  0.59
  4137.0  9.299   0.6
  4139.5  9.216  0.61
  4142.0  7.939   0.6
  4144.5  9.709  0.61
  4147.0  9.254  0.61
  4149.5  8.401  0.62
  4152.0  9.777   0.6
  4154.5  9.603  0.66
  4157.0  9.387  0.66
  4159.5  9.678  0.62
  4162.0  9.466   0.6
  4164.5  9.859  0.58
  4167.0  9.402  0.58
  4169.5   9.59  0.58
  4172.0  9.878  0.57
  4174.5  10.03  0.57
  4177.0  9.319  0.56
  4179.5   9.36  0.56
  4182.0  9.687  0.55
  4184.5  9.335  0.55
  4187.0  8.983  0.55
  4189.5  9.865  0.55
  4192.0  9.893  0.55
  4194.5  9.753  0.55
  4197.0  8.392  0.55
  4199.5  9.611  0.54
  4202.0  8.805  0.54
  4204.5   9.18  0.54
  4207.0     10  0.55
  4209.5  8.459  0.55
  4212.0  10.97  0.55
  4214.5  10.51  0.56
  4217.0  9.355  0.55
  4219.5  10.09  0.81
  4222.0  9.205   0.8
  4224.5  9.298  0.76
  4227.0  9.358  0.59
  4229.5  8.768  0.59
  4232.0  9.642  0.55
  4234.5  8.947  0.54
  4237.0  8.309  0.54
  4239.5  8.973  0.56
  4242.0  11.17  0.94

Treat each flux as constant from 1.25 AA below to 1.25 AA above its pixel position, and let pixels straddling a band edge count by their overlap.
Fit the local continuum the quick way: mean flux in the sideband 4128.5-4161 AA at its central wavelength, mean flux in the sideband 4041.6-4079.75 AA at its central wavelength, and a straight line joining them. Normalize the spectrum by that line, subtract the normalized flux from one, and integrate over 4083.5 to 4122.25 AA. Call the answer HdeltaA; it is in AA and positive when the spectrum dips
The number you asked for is 6.2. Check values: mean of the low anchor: 9.18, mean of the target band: 7.7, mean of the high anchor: 9.15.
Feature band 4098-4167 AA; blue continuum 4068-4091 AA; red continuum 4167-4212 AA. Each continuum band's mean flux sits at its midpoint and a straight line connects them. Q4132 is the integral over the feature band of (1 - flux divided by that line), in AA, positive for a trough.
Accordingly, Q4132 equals 5.3 AA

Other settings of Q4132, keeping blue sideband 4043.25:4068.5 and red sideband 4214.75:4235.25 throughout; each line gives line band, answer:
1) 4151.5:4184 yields -1.1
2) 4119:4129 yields 0.1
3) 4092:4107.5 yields 3.1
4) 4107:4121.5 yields 2.9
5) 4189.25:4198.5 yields -0.1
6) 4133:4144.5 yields 0.4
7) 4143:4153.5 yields 0.0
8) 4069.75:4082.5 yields -0.1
